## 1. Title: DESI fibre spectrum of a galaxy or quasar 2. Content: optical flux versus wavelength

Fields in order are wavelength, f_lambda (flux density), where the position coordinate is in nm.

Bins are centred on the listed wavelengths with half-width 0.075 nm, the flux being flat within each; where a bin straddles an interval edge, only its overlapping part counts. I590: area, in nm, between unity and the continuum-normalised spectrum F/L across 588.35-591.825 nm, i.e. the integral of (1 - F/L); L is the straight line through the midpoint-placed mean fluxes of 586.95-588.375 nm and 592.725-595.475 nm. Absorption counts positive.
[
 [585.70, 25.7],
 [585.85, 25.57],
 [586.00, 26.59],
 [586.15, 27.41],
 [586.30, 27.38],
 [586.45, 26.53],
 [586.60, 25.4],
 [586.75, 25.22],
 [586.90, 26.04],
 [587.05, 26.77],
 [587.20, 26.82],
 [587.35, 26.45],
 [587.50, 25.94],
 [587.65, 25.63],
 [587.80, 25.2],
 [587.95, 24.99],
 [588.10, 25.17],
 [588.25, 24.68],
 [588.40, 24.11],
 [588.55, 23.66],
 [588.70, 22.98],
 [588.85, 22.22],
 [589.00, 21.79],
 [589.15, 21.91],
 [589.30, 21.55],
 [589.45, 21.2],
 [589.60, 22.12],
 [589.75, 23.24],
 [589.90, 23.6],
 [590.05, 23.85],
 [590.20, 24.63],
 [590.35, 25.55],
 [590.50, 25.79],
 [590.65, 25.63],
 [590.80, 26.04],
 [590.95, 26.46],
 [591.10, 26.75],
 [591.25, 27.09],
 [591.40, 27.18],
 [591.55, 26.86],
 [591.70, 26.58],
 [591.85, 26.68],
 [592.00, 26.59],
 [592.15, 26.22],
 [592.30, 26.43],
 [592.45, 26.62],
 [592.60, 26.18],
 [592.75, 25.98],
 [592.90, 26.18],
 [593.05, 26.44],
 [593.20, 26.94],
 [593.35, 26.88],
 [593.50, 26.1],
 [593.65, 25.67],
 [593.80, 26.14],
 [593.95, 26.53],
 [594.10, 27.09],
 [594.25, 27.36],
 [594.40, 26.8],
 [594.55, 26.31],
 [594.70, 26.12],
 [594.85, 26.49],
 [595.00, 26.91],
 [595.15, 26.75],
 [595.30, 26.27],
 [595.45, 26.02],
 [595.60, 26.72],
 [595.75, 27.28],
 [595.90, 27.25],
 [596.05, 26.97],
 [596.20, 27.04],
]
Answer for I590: 0.211 nm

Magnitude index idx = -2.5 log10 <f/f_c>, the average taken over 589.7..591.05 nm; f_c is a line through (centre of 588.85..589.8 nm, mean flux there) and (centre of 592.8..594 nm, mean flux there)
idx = -0.09 mag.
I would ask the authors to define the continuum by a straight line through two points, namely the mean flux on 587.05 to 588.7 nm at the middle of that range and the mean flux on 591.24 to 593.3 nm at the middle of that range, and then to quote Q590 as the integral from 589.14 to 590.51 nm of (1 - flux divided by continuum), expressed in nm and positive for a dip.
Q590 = 0.13 nm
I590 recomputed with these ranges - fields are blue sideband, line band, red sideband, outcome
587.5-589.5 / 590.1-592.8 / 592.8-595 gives -0.117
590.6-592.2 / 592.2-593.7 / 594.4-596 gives 0.014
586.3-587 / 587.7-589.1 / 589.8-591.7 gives 0.111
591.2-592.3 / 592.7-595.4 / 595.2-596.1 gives 0.024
